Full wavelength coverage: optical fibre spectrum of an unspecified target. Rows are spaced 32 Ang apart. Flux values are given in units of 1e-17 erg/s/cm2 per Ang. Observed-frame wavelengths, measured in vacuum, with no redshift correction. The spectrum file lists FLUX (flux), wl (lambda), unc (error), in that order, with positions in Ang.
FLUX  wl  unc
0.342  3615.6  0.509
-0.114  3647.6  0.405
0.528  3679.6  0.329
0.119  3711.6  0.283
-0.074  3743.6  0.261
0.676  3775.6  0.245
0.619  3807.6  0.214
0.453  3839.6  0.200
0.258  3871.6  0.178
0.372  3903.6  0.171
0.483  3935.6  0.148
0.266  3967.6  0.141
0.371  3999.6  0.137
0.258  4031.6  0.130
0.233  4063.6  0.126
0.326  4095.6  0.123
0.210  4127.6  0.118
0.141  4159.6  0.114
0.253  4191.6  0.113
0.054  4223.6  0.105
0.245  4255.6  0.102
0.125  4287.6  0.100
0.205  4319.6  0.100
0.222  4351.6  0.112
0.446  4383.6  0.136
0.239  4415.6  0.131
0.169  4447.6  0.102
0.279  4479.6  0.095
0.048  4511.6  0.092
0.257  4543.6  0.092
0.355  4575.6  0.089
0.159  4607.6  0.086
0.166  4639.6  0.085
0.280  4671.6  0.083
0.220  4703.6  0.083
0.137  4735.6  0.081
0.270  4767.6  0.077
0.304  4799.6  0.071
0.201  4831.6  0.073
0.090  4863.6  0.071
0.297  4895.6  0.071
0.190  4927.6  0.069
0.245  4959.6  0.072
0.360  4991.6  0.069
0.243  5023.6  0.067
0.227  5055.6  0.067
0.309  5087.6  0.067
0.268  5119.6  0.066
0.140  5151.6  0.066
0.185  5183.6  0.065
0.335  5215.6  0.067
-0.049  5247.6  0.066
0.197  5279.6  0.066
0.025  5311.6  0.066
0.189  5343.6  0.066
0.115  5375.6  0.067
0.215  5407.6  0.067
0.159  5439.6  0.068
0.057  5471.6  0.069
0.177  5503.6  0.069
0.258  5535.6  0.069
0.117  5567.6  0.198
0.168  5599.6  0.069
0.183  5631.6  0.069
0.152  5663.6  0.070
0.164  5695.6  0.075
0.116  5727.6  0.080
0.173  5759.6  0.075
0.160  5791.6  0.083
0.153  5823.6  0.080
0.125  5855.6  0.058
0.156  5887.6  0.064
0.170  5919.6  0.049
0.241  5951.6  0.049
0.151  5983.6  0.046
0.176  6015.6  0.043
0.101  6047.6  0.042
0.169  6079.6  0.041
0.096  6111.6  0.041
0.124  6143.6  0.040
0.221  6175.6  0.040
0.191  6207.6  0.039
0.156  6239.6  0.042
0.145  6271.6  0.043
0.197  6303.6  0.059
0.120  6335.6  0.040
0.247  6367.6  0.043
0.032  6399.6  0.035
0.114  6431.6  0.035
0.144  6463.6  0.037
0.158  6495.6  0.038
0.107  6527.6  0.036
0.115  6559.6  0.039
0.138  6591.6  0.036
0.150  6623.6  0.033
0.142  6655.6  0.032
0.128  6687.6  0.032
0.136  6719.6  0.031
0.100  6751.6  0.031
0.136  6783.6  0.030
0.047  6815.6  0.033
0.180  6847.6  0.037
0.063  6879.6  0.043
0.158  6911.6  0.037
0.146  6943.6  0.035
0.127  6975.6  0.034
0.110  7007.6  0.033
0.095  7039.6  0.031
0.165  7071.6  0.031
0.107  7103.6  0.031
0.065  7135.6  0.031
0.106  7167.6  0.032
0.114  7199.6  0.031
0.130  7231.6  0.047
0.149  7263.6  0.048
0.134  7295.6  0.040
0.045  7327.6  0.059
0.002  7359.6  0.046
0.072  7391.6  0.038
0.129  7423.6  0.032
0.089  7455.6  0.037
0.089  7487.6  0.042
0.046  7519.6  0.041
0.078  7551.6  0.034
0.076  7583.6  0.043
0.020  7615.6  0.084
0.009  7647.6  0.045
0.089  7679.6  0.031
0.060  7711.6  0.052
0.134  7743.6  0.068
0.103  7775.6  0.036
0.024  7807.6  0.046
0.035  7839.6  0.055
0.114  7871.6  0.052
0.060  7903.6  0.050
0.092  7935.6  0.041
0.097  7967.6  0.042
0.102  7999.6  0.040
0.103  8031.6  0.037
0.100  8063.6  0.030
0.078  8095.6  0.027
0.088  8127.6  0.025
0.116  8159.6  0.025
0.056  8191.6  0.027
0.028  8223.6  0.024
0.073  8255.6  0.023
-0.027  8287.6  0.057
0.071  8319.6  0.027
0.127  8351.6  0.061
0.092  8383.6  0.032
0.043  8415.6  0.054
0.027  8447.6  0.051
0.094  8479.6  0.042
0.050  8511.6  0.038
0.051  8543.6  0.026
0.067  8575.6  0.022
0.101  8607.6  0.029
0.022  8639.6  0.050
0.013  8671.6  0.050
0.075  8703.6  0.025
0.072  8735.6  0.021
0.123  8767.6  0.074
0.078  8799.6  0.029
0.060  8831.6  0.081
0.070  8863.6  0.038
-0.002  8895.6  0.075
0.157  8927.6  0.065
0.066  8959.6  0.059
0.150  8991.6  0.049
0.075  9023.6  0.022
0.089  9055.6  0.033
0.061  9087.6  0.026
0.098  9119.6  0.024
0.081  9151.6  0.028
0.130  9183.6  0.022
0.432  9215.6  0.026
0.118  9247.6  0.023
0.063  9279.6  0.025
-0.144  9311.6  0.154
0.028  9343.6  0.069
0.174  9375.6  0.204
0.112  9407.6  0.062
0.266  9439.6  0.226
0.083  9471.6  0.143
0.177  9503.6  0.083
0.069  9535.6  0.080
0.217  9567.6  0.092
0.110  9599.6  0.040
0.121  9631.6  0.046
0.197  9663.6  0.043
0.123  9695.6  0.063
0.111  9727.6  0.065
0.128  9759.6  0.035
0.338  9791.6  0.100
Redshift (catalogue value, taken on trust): 1.469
